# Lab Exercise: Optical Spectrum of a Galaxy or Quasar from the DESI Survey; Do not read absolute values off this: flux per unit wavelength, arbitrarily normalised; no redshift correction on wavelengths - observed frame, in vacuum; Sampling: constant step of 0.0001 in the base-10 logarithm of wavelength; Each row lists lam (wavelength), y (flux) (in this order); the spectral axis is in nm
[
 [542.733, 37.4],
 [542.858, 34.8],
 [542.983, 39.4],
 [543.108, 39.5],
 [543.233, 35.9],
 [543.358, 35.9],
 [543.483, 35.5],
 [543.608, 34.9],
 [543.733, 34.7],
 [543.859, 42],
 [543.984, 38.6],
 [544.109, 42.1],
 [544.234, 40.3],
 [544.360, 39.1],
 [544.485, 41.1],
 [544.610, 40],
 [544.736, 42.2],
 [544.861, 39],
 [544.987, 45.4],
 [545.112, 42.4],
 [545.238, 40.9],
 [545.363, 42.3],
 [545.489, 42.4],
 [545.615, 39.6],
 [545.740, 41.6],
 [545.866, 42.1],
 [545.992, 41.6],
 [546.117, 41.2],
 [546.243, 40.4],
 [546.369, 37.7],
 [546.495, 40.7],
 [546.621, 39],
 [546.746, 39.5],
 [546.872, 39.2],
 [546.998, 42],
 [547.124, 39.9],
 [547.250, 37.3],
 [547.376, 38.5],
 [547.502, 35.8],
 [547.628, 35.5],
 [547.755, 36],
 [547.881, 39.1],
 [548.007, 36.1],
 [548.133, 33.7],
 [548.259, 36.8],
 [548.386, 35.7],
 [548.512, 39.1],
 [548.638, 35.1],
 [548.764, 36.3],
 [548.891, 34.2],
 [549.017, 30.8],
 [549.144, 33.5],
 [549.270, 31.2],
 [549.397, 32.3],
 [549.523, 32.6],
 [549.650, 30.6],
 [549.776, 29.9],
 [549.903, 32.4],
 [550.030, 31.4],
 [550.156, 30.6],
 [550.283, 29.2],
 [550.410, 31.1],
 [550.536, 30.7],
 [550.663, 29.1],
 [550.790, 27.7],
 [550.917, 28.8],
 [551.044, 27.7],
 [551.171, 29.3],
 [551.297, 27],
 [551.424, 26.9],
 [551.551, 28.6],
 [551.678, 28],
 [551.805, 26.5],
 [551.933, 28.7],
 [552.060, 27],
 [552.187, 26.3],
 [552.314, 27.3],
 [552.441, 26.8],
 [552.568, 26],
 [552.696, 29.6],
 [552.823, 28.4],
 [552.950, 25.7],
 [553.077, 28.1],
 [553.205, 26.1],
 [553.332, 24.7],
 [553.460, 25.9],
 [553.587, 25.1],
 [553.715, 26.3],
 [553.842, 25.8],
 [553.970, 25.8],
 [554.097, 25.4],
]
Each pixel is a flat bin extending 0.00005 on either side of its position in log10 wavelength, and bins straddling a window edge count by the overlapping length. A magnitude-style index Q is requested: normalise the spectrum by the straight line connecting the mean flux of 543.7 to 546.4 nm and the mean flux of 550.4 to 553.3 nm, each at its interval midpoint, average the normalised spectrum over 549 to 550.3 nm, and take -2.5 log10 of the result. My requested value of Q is 0.02 mag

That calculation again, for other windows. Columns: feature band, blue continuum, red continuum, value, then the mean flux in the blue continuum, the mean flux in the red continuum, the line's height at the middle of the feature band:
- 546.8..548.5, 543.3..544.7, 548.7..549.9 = -0.093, 38.6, 32.4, 34.3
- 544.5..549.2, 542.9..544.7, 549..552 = -0.124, 38.5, 29.7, 34.5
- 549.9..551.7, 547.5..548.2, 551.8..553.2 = 0.049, 36.1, 27.3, 30.5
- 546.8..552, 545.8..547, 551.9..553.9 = 0.042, 40.3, 26.7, 34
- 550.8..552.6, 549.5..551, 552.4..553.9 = 0.033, 30.2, 26.5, 28.4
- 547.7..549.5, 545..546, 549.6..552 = -0.017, 41.8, 29.2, 34.4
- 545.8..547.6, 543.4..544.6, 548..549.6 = -0.095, 38.7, 34.3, 36.2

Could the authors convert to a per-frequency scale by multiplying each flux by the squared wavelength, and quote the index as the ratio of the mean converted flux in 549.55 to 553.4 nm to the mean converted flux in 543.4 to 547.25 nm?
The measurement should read 0.7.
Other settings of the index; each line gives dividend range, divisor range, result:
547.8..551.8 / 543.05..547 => 0.81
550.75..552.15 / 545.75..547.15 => 0.70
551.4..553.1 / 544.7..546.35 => 0.68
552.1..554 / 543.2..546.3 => 0.68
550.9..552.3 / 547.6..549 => 0.78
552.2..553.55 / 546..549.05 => 0.73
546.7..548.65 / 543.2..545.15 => 0.97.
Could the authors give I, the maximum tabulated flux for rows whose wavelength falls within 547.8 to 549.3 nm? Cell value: 39.1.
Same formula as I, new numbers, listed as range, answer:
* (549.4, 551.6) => 32.6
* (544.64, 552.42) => 45.4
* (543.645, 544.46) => 42.1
